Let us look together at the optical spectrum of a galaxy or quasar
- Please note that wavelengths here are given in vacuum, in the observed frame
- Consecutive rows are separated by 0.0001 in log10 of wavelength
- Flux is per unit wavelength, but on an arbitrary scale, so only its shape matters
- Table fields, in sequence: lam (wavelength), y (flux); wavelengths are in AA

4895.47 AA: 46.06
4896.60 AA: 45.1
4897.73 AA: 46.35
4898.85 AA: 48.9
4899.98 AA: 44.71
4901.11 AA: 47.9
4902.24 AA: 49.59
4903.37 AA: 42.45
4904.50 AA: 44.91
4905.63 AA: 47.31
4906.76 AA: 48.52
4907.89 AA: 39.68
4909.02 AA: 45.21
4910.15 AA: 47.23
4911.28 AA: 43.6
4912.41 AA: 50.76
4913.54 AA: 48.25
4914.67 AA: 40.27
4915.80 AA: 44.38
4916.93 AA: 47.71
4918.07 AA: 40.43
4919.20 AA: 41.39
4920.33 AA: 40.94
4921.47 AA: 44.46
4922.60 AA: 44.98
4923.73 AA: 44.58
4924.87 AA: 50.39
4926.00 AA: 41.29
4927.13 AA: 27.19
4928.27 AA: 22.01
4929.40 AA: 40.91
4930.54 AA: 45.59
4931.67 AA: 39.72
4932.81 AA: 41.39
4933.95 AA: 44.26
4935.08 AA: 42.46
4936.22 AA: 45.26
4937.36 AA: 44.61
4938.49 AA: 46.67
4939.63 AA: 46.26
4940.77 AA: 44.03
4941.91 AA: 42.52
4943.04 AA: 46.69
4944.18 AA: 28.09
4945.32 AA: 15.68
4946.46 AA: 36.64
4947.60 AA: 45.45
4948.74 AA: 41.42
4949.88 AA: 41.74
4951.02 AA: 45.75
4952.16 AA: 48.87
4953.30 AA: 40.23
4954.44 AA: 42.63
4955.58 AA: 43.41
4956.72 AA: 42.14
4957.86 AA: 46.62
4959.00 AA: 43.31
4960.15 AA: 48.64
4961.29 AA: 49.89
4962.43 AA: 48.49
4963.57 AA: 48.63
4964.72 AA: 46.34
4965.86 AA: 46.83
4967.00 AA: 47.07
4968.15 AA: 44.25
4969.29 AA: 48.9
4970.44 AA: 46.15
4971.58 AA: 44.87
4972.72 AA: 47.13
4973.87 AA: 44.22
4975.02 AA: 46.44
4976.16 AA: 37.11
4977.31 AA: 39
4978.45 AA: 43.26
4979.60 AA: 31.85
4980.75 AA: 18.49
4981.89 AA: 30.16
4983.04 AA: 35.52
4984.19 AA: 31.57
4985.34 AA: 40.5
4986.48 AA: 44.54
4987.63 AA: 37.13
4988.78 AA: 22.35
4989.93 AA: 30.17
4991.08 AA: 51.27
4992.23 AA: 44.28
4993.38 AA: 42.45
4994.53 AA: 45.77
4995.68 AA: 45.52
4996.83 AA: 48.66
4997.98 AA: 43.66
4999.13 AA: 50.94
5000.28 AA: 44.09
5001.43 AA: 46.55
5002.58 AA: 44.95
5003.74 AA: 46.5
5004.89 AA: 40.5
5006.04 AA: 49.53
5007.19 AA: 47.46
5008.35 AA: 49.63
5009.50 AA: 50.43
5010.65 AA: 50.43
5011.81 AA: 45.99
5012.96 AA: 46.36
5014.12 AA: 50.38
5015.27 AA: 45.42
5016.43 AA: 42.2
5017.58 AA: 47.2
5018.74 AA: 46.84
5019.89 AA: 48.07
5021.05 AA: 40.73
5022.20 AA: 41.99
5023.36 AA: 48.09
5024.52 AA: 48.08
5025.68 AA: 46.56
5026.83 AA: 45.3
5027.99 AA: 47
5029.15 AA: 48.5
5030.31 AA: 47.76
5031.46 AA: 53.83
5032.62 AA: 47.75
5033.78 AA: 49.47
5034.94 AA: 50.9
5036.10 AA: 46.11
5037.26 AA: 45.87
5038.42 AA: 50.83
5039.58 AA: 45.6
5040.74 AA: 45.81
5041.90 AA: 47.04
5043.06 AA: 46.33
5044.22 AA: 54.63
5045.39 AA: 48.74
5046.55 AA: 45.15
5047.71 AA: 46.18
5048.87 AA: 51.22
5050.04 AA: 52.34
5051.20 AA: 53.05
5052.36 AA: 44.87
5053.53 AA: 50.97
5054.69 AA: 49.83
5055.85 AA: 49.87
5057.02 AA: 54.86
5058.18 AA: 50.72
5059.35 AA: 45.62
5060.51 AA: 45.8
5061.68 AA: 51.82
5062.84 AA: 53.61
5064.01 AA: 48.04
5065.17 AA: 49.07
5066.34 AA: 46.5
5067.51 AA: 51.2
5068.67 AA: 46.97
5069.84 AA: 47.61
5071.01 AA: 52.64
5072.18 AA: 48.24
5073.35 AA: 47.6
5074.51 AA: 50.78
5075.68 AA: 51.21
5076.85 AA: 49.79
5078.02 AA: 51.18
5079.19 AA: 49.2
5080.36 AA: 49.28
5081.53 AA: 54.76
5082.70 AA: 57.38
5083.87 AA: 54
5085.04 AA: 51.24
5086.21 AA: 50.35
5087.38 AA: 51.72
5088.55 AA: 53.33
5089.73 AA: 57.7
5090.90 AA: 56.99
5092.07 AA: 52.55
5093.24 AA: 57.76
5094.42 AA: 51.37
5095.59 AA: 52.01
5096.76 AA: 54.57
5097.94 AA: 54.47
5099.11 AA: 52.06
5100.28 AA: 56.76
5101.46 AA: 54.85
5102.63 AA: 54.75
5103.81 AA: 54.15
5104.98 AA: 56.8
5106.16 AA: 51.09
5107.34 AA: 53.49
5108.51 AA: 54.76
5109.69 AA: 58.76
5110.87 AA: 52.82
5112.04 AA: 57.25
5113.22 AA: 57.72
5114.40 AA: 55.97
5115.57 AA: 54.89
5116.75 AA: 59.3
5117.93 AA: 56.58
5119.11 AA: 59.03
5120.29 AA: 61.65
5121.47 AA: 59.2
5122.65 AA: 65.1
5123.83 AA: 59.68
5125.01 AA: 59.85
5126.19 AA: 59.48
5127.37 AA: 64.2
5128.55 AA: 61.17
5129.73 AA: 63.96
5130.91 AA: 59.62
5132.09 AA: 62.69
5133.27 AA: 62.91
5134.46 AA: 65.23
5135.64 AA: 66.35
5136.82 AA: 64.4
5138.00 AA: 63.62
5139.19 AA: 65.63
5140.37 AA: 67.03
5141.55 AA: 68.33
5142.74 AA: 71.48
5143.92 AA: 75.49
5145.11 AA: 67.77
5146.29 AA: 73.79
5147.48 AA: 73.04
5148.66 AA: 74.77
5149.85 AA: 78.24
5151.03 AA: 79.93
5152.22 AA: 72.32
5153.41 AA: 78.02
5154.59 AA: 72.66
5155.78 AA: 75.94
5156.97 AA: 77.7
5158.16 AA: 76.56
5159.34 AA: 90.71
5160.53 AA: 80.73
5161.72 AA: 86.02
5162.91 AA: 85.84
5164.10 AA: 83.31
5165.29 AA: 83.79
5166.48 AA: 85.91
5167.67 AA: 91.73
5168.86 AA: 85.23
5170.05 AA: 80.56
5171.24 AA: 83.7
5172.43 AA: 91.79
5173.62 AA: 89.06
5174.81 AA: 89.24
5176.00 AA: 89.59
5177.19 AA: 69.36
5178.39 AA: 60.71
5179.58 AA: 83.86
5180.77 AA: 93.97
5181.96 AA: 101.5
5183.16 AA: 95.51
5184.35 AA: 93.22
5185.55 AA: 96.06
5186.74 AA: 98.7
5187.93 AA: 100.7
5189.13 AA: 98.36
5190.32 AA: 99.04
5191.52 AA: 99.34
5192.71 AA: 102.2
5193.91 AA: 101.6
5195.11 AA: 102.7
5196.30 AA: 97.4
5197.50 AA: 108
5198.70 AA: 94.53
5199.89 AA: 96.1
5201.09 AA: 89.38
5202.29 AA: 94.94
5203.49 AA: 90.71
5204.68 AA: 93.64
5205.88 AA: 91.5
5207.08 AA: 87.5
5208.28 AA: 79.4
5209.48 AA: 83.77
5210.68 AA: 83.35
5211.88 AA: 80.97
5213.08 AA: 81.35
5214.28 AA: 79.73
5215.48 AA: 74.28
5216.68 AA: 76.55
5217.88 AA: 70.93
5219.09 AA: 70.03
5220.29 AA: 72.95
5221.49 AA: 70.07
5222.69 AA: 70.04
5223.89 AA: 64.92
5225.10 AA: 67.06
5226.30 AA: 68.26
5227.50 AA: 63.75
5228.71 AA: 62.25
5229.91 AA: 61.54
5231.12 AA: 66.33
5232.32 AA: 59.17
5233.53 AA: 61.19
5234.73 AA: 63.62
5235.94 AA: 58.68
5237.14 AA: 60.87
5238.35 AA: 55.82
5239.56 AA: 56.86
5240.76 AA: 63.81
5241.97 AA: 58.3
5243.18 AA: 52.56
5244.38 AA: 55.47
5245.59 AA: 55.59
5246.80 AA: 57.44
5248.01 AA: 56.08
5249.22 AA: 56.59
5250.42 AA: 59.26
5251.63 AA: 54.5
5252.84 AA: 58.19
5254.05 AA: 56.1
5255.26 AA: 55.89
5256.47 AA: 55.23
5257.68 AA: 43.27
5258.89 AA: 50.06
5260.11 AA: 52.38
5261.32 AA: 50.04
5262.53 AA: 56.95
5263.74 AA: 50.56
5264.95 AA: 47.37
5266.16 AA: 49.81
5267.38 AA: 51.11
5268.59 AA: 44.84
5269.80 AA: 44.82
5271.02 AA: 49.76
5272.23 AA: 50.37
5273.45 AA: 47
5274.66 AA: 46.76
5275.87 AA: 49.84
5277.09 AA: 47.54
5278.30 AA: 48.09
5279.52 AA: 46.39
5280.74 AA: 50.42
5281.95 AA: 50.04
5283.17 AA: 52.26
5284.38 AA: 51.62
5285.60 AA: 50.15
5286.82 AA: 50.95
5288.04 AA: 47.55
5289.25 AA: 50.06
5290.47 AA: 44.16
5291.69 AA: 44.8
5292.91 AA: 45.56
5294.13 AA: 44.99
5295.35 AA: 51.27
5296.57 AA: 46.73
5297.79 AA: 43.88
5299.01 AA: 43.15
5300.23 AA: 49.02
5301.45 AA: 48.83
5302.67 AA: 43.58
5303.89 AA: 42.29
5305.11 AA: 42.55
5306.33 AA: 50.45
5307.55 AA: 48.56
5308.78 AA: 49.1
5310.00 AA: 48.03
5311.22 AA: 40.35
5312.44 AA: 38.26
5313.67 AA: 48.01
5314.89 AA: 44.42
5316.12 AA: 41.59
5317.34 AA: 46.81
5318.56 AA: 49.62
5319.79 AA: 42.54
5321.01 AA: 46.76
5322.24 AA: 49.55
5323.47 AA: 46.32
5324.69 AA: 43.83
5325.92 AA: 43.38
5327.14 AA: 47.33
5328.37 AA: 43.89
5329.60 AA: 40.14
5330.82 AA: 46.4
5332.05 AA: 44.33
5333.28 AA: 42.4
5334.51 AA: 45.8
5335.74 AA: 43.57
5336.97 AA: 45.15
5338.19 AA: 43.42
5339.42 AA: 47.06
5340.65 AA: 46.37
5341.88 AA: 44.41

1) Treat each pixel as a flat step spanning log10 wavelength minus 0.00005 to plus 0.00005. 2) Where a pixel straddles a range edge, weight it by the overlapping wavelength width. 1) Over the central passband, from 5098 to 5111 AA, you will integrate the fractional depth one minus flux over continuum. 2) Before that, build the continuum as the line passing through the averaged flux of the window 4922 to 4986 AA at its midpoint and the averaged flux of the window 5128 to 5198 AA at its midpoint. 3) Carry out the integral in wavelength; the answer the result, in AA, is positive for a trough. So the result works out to 2.9 AA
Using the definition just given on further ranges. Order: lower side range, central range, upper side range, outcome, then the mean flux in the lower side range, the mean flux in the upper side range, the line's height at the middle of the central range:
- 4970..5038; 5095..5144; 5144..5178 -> 7.96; 44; 80.8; 71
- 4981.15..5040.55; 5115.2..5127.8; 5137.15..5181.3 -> 1.83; 44.9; 78.8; 70.1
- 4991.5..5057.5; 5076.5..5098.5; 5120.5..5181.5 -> 2.79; 47.5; 74.4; 60.9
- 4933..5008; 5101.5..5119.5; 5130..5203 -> 3.95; 42.4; 83.1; 71.4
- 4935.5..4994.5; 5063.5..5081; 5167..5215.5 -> 4.17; 41.5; 90.5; 64.8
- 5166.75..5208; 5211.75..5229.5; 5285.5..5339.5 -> 1.95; 92.3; 45.6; 79.9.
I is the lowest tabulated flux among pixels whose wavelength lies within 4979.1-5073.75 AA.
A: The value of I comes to 18.49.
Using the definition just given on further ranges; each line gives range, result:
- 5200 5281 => 43.27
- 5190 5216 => 74.28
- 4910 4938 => 22.01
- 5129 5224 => 59.62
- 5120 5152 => 59.2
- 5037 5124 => 44.87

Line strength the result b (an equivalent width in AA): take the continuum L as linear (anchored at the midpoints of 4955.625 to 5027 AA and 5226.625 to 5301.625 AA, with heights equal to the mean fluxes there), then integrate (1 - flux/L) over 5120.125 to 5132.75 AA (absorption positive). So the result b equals -3.5 AA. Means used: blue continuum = 43.8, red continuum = 52.6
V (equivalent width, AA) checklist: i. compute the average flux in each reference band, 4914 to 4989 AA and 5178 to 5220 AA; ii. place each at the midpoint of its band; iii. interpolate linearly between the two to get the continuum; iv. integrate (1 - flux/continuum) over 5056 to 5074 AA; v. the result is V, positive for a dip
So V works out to 4.1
